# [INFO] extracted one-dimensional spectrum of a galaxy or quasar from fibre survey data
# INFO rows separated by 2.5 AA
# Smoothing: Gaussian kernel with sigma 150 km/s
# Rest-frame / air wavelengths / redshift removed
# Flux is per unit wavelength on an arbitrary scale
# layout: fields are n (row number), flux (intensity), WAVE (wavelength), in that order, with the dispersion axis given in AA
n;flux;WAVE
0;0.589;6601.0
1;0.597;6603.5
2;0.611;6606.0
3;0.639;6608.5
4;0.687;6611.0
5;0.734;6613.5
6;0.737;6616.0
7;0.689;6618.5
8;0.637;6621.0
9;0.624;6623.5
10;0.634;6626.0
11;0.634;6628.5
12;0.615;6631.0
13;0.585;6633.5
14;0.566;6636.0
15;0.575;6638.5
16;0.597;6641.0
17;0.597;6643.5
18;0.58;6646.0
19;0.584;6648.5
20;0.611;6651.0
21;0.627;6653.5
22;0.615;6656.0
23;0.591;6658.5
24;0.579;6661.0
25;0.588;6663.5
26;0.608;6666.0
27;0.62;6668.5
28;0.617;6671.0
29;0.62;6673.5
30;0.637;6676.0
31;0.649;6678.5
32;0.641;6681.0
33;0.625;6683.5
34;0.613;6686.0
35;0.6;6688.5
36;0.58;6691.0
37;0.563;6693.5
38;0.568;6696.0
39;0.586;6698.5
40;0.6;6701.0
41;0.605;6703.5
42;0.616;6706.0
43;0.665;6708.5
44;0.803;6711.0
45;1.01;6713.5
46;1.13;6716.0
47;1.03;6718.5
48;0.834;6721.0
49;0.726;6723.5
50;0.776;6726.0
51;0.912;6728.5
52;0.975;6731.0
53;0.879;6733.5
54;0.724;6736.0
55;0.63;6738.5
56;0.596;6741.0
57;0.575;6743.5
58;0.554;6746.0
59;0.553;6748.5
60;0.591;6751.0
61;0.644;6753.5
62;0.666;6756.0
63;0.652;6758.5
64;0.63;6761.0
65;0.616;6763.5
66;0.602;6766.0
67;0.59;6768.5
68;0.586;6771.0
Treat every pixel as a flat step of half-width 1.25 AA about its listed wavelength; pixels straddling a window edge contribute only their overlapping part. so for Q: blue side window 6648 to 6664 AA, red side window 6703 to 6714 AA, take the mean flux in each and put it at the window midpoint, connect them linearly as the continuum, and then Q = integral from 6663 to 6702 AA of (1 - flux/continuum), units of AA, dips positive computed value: 3.3 AA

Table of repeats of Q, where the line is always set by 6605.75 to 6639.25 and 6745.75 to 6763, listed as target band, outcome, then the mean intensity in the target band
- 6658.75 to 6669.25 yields 0.6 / 0.597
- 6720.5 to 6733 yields -4.5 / 0.847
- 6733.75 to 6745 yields -0.6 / 0.652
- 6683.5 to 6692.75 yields 0.4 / 0.599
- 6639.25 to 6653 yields 0.9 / 0.595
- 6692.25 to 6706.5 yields 0.9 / 0.588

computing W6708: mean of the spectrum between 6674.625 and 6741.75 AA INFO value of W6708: 0.726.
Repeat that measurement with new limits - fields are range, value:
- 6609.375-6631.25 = 0.668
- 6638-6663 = 0.596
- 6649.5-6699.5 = 0.607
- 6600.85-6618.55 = 0.663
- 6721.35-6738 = 0.823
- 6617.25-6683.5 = 0.613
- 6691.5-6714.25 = 0.658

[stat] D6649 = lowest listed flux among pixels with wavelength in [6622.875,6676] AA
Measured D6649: 0.566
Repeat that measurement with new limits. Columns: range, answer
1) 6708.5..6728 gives 0.665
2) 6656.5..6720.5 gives 0.563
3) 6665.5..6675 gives 0.608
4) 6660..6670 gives 0.579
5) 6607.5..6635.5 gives 0.585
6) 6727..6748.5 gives 0.553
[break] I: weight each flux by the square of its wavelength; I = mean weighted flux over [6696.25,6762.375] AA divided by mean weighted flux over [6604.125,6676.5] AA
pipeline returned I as 1.20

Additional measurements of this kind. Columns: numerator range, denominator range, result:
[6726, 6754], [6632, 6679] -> 1.19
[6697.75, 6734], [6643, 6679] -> 1.36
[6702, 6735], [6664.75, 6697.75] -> 1.39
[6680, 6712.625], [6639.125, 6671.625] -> 1.05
